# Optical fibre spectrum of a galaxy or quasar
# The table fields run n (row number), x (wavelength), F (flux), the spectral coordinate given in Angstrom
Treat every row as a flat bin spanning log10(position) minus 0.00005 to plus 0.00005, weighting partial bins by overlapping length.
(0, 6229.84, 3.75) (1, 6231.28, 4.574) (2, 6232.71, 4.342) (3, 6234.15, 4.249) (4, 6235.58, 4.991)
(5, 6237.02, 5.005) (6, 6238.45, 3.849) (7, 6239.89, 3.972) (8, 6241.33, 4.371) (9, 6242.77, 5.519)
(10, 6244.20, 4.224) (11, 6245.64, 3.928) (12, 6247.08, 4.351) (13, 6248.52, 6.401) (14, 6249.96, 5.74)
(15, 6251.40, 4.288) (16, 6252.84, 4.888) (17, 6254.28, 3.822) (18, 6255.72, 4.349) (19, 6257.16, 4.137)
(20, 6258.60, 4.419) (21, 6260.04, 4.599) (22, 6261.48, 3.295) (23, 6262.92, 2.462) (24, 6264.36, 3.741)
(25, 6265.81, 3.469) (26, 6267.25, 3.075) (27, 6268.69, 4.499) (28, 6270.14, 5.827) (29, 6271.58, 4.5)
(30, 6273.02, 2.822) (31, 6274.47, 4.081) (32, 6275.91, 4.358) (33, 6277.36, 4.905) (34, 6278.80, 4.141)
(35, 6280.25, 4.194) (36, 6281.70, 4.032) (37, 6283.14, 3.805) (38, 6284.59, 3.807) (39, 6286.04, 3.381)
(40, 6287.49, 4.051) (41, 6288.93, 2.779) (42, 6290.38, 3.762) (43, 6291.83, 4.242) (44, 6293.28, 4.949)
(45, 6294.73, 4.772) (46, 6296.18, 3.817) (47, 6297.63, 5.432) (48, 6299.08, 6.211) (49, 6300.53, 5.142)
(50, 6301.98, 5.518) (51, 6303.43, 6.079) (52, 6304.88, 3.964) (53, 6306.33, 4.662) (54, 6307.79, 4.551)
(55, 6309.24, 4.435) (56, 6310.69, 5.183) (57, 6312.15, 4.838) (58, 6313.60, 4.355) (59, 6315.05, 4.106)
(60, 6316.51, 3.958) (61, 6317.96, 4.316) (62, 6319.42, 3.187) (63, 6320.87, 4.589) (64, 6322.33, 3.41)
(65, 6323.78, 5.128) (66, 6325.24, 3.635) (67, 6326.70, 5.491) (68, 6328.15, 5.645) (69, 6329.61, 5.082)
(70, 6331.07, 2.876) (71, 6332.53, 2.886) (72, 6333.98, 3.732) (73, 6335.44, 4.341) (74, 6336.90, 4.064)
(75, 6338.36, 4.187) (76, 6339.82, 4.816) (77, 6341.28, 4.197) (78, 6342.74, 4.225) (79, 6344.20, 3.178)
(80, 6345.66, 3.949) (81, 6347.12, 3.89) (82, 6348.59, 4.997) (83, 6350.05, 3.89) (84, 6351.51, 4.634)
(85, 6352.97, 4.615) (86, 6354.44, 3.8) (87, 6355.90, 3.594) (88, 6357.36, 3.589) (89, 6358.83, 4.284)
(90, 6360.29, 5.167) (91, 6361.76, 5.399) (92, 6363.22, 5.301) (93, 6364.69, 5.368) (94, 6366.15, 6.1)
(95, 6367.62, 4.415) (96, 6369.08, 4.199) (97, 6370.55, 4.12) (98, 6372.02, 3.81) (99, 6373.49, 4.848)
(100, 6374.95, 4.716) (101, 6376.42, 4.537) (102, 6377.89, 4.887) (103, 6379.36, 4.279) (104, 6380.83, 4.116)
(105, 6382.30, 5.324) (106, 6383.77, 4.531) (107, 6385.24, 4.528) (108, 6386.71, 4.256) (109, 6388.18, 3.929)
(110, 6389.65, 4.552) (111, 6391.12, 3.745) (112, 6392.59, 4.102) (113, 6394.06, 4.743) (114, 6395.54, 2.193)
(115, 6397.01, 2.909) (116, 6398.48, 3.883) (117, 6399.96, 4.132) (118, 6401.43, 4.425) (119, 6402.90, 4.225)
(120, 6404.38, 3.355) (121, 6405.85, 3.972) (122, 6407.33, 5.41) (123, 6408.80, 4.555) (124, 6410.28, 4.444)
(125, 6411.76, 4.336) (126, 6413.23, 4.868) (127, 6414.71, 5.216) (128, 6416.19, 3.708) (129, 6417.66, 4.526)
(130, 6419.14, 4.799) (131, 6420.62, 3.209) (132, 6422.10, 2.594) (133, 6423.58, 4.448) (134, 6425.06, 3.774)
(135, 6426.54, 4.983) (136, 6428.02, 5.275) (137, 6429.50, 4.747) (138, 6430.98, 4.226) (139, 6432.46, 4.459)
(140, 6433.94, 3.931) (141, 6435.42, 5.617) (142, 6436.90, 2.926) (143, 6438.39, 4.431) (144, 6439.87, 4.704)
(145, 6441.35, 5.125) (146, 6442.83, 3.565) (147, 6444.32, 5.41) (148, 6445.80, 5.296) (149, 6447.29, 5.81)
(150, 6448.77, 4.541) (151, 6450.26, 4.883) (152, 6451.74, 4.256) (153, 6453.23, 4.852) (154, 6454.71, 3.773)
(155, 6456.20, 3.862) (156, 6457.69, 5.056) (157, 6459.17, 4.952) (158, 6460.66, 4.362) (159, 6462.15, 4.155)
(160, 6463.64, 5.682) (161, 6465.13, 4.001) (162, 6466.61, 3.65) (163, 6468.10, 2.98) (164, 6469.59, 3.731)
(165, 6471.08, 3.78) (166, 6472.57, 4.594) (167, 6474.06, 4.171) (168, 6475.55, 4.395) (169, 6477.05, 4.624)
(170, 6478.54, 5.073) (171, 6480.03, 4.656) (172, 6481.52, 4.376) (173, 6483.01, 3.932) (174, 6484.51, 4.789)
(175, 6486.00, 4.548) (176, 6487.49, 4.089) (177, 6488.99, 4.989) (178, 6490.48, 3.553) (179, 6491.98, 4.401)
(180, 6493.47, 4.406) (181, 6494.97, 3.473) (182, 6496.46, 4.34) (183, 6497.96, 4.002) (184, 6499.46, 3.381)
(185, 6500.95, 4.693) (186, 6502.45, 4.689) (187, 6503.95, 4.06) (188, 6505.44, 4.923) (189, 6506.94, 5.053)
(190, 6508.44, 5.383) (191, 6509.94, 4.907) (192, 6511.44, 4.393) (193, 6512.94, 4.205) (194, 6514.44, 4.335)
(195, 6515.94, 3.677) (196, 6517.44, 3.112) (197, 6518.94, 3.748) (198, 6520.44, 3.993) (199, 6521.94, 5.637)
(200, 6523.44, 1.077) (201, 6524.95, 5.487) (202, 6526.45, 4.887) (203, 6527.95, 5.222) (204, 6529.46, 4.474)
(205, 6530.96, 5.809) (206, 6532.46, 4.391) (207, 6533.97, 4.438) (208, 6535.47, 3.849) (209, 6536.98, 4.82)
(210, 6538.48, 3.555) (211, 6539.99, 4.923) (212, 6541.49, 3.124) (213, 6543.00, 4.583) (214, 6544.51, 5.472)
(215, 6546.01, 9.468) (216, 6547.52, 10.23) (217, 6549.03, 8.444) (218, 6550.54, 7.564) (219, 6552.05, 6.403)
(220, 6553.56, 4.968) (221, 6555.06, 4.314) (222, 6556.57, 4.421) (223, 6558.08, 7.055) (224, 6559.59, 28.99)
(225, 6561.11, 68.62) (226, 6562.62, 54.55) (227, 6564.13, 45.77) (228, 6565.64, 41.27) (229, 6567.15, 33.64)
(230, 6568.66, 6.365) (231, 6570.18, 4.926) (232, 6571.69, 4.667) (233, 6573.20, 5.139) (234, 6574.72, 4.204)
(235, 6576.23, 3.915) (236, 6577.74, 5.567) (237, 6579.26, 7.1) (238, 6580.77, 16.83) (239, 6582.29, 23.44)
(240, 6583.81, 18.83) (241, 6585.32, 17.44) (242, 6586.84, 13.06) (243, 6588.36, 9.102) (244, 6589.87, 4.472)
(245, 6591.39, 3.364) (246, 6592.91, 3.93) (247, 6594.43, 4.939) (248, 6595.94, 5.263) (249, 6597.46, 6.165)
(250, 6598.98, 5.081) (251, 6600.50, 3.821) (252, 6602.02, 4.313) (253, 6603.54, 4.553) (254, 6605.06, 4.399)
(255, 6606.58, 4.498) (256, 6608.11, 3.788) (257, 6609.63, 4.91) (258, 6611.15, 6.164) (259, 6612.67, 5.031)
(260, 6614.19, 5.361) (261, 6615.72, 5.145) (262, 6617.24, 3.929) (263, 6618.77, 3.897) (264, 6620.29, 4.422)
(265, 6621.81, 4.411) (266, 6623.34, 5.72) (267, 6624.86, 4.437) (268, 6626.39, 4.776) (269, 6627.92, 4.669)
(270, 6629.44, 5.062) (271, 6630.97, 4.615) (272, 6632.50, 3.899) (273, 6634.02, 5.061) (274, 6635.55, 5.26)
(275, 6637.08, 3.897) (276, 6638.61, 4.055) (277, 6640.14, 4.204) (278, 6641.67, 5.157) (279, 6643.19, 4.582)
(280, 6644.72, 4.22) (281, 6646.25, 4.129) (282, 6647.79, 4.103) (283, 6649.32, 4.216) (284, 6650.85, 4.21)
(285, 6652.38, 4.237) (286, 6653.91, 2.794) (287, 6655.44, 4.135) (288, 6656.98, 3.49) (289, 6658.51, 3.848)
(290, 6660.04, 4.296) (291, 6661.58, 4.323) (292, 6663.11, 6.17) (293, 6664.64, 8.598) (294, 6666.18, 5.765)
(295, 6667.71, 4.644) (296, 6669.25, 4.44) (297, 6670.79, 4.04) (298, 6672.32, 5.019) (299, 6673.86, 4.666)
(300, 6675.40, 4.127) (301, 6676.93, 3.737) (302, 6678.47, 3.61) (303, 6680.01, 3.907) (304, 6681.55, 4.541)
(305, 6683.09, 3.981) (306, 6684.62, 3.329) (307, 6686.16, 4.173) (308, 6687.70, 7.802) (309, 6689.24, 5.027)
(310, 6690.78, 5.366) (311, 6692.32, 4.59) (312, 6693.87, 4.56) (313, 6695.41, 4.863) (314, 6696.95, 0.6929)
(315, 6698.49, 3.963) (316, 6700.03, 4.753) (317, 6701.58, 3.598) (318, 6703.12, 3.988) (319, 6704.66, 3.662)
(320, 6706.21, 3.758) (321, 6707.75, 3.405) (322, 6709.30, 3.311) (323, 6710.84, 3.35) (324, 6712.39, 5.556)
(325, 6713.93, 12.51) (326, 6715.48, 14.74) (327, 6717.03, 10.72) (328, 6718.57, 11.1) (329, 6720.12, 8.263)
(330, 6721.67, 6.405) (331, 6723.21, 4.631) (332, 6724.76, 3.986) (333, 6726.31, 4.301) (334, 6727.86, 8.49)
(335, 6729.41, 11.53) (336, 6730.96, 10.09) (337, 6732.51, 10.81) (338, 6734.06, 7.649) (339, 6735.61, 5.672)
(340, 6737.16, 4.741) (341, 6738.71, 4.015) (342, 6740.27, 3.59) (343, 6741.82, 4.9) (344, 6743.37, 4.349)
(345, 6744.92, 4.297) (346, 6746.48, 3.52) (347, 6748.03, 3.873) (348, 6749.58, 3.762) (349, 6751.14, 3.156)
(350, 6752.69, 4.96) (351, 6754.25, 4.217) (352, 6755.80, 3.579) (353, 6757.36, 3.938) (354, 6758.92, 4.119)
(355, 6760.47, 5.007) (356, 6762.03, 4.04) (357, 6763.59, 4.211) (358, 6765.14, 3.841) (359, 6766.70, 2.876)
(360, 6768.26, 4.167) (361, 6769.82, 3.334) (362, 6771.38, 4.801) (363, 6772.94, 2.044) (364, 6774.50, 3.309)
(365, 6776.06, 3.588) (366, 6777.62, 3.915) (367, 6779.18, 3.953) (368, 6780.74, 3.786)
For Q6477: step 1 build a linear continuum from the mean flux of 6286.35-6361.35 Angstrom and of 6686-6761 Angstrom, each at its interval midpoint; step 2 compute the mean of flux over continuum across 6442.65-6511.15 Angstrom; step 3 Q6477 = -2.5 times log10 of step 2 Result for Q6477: 0.09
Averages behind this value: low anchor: 4.36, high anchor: 5.59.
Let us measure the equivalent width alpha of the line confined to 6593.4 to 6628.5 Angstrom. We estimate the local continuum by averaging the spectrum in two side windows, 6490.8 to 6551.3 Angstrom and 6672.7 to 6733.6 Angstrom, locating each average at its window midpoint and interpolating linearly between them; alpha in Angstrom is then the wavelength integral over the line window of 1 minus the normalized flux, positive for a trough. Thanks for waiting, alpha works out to 3.5 Angstrom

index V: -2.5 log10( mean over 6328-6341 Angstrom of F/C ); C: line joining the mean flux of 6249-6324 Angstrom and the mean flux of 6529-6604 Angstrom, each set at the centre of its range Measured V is 0.32 mag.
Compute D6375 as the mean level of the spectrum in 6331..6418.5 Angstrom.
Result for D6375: 4.29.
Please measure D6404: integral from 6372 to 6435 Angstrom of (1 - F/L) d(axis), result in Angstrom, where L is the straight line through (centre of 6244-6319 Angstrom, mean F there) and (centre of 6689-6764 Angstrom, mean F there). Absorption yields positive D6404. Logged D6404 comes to 5.28 Angstrom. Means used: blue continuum 4.36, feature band 4.28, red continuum 5.51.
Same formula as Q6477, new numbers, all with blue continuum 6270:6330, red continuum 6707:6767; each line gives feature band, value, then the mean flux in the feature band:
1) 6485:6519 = 0.186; 4.29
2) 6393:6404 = 0.250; 3.78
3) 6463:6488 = 0.167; 4.3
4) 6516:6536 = 0.200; 4.3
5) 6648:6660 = 0.393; 3.89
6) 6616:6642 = 0.205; 4.56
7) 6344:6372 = 0.042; 4.45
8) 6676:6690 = 0.264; 4.45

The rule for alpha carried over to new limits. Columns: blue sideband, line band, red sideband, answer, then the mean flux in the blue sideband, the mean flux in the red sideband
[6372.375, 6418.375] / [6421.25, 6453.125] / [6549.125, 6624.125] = 7.1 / 4.29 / 11.3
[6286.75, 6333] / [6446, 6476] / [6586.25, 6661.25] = 1.4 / 4.48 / 4.73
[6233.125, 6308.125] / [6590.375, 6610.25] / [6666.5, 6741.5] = 2.9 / 4.37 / 5.62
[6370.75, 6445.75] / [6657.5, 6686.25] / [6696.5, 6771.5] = 3.4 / 4.31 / 5.42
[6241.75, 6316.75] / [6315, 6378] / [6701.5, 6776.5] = 2.7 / 4.38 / 5.4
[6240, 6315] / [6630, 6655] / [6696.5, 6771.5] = 4.4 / 4.39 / 5.42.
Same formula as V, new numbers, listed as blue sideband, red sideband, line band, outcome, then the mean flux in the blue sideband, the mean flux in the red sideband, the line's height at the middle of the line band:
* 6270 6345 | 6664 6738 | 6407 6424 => 0.10 mag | 4.33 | 5.76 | 4.72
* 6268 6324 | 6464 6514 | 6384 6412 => 0.07 mag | 4.4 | 4.32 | 4.36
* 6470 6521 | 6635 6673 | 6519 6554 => -0.21 mag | 4.31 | 4.55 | 4.37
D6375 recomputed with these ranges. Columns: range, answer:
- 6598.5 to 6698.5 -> 4.53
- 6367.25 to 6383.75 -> 4.48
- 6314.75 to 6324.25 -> 4.07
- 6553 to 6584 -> 18.9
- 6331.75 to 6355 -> 4.09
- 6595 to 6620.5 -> 4.76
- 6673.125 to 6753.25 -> 5.47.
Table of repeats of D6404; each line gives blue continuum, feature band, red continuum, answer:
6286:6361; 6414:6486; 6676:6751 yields 4.9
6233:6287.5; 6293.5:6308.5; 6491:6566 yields -0.1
